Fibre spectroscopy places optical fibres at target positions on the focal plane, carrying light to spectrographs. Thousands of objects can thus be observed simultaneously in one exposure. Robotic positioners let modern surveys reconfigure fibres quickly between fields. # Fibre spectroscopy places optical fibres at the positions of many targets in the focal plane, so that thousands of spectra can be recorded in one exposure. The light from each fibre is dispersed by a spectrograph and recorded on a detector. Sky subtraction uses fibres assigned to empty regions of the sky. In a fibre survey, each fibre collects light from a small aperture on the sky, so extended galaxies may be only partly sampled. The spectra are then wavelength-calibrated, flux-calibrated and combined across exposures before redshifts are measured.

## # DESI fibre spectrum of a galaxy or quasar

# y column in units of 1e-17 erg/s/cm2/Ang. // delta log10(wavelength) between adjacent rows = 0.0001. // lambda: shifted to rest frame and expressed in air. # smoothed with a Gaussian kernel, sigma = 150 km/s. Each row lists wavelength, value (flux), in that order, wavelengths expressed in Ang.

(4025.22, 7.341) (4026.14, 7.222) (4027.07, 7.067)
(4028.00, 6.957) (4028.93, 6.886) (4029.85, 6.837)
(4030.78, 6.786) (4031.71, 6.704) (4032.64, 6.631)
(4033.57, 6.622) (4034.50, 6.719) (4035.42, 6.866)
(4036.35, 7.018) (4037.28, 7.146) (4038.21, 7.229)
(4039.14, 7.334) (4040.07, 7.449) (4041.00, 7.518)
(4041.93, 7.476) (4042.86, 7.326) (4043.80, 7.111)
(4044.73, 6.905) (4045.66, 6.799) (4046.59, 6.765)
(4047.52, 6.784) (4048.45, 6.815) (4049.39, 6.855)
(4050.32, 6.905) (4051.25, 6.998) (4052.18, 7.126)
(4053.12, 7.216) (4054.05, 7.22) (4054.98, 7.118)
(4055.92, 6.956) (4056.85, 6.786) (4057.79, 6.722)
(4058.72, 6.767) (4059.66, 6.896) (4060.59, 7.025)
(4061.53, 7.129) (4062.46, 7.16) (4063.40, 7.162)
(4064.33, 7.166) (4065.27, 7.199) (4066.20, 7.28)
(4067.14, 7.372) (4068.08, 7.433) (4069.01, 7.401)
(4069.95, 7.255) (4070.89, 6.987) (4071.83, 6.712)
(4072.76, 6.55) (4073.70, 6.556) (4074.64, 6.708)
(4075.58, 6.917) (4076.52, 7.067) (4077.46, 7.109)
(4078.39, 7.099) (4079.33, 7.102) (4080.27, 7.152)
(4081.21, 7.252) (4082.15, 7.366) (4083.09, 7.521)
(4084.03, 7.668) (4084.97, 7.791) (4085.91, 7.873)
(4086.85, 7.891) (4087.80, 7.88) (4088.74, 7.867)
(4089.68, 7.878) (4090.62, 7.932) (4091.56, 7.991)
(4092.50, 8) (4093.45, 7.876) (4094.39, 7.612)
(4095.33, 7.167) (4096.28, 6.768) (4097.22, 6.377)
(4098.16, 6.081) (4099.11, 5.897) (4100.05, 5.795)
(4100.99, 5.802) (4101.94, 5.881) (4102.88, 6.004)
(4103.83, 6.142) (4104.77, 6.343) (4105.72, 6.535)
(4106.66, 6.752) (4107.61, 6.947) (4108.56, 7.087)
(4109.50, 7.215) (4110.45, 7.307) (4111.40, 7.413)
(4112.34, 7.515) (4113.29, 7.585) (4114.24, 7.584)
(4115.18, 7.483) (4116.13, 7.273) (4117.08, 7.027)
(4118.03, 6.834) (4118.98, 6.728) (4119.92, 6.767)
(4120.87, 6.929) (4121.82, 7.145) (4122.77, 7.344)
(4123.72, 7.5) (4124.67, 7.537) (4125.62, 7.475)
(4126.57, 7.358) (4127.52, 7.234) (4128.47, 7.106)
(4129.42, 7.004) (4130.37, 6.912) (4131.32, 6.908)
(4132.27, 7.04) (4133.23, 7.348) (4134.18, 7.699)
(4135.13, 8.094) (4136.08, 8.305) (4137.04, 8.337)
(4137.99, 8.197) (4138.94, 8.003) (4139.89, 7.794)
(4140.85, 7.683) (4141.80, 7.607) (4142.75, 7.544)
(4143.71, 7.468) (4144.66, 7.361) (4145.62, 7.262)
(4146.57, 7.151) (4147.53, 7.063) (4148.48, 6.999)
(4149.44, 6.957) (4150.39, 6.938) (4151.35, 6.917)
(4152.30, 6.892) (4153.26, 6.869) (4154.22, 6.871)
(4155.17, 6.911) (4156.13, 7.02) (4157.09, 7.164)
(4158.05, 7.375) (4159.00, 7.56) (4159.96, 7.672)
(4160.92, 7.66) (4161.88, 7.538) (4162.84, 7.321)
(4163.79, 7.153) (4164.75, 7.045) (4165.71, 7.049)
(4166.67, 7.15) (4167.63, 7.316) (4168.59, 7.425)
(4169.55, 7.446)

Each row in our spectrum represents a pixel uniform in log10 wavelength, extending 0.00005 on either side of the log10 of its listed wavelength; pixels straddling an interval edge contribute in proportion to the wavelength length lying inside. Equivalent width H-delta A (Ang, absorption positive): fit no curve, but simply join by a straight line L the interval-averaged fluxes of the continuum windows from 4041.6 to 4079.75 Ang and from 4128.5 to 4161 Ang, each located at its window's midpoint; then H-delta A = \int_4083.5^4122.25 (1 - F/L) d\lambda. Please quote 0.55 Ang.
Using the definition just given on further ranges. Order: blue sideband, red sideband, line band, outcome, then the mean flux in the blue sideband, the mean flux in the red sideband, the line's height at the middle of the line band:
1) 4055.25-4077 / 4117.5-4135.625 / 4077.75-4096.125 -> -1.4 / 7.01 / 7.21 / 7.08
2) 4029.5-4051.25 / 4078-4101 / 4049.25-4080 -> 0.5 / 6.98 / 7.29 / 7.14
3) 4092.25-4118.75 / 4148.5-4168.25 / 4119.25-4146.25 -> -1.7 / 6.86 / 7.17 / 7.02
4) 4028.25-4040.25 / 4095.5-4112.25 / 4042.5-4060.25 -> -0.3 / 6.93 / 6.53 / 6.83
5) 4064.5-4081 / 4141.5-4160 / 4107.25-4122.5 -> -0.1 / 7.06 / 7.16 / 7.12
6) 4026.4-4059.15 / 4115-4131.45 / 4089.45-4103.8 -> 0.5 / 6.98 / 7.14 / 7.09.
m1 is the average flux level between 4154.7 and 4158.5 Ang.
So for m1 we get 7.1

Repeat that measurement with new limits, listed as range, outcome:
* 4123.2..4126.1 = 7.5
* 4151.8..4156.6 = 6.92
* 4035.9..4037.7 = 7.08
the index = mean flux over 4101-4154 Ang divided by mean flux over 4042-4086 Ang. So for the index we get 1.02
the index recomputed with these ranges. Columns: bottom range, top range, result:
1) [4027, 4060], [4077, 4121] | 1.02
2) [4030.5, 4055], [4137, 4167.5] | 1.04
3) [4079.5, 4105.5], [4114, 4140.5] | 1.04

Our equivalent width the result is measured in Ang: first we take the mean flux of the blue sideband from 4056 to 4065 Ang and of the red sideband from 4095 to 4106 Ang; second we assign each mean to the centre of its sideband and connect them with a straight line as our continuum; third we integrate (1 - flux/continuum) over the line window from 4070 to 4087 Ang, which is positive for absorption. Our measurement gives -1.4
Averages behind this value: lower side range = 6.98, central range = 7.17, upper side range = 6.21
